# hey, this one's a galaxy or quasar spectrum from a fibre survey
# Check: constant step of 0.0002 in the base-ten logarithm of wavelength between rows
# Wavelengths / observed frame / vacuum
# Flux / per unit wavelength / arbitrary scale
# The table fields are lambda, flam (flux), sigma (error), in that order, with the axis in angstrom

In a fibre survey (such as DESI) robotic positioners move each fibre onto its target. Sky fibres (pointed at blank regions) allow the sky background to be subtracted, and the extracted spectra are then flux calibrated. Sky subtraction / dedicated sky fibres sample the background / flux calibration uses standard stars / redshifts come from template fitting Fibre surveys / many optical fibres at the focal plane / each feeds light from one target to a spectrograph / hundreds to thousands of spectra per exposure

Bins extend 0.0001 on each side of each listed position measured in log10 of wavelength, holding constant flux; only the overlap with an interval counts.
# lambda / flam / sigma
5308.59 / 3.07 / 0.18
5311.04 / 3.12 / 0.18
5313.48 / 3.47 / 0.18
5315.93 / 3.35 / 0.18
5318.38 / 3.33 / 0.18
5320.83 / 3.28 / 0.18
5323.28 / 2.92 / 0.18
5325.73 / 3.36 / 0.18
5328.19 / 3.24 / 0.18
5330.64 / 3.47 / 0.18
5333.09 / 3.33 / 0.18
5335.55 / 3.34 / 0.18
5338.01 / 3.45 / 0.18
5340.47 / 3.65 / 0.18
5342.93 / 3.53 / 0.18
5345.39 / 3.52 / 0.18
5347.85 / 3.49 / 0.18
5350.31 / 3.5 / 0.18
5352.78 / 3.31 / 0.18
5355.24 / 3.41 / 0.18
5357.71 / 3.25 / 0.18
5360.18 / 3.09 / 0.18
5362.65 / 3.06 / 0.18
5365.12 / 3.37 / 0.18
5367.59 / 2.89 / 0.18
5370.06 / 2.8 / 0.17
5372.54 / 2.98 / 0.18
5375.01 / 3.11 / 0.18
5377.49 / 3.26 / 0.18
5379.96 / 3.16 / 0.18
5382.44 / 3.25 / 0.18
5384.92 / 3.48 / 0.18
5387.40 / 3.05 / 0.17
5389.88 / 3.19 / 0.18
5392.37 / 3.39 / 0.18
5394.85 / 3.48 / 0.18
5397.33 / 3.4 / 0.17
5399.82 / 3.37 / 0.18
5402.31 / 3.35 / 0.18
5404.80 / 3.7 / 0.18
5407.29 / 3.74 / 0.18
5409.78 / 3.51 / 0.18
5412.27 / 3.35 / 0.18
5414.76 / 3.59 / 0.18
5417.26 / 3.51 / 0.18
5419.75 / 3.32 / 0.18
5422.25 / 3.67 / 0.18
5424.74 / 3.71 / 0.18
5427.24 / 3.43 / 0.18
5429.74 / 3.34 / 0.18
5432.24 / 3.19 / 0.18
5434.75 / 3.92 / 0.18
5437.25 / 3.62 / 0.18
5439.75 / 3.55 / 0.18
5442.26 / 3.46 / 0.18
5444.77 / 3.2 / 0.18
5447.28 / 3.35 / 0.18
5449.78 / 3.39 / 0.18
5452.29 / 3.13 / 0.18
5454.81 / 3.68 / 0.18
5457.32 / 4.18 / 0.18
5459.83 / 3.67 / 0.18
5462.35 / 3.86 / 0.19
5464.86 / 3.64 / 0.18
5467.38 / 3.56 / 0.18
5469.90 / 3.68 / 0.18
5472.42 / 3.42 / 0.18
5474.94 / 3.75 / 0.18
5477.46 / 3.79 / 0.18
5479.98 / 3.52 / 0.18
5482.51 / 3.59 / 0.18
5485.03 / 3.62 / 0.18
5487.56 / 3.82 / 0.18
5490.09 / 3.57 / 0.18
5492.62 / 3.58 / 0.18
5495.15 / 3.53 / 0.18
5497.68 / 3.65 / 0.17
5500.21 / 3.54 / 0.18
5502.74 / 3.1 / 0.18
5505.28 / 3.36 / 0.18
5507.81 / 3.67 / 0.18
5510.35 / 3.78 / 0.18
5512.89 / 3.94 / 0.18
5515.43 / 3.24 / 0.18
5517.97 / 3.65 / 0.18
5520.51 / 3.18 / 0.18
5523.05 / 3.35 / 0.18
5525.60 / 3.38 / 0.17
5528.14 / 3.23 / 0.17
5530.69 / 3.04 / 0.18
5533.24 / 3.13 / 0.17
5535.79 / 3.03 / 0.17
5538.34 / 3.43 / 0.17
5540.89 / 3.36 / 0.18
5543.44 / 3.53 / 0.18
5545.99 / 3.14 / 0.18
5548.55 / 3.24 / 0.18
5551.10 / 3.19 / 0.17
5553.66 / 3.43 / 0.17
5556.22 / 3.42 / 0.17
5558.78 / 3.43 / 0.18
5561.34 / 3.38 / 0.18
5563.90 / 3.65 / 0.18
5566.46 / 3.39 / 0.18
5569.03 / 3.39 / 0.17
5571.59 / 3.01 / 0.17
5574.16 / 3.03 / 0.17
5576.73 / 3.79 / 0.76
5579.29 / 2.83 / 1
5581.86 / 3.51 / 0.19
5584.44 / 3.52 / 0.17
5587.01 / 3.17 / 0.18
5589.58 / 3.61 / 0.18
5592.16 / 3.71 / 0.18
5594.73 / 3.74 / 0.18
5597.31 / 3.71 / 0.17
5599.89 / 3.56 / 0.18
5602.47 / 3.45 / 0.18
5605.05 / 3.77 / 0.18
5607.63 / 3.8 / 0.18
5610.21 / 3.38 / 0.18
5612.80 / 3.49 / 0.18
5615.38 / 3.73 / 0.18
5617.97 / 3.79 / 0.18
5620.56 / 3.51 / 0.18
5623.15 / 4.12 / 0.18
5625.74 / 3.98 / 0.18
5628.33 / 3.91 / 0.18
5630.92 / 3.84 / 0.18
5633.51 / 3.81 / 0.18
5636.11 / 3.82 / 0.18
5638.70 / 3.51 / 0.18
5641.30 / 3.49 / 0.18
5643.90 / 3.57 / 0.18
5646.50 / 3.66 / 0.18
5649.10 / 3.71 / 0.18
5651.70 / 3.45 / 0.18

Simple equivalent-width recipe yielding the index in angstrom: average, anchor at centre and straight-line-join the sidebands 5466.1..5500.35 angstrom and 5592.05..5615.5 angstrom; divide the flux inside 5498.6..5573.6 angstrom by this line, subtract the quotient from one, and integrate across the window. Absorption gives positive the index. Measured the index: 5.3 angstrom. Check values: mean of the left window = 3.62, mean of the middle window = 3.36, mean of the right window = 3.63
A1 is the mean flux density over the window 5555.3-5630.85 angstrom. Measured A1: 3.55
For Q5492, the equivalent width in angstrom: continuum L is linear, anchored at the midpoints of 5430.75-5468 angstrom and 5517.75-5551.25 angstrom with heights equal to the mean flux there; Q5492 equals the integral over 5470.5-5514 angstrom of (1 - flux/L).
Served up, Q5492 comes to -2.4 angstrom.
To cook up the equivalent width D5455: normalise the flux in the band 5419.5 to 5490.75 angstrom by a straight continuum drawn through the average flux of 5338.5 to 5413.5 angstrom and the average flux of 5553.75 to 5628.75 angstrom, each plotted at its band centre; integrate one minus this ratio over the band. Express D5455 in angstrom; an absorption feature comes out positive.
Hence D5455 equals -3.7 angstrom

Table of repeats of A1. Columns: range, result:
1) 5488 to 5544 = 3.43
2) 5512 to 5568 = 3.35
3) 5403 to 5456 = 3.49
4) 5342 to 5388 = 3.24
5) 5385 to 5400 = 3.32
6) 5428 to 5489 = 3.58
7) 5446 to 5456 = 3.38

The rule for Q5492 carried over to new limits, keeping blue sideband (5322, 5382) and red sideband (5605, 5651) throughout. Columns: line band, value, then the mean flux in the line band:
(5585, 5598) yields 0.27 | 3.58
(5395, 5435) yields -1.48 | 3.5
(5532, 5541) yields 0.87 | 3.22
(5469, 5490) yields -1.03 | 3.64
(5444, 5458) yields -0.17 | 3.47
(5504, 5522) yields -0.08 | 3.54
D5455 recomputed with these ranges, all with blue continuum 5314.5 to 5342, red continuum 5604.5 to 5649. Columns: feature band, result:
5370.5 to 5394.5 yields 1.4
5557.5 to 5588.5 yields 2.6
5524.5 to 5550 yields 2.5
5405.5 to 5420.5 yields -0.3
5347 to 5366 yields 0.4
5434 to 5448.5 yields -0.1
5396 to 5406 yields -0.1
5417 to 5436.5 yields -0.3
